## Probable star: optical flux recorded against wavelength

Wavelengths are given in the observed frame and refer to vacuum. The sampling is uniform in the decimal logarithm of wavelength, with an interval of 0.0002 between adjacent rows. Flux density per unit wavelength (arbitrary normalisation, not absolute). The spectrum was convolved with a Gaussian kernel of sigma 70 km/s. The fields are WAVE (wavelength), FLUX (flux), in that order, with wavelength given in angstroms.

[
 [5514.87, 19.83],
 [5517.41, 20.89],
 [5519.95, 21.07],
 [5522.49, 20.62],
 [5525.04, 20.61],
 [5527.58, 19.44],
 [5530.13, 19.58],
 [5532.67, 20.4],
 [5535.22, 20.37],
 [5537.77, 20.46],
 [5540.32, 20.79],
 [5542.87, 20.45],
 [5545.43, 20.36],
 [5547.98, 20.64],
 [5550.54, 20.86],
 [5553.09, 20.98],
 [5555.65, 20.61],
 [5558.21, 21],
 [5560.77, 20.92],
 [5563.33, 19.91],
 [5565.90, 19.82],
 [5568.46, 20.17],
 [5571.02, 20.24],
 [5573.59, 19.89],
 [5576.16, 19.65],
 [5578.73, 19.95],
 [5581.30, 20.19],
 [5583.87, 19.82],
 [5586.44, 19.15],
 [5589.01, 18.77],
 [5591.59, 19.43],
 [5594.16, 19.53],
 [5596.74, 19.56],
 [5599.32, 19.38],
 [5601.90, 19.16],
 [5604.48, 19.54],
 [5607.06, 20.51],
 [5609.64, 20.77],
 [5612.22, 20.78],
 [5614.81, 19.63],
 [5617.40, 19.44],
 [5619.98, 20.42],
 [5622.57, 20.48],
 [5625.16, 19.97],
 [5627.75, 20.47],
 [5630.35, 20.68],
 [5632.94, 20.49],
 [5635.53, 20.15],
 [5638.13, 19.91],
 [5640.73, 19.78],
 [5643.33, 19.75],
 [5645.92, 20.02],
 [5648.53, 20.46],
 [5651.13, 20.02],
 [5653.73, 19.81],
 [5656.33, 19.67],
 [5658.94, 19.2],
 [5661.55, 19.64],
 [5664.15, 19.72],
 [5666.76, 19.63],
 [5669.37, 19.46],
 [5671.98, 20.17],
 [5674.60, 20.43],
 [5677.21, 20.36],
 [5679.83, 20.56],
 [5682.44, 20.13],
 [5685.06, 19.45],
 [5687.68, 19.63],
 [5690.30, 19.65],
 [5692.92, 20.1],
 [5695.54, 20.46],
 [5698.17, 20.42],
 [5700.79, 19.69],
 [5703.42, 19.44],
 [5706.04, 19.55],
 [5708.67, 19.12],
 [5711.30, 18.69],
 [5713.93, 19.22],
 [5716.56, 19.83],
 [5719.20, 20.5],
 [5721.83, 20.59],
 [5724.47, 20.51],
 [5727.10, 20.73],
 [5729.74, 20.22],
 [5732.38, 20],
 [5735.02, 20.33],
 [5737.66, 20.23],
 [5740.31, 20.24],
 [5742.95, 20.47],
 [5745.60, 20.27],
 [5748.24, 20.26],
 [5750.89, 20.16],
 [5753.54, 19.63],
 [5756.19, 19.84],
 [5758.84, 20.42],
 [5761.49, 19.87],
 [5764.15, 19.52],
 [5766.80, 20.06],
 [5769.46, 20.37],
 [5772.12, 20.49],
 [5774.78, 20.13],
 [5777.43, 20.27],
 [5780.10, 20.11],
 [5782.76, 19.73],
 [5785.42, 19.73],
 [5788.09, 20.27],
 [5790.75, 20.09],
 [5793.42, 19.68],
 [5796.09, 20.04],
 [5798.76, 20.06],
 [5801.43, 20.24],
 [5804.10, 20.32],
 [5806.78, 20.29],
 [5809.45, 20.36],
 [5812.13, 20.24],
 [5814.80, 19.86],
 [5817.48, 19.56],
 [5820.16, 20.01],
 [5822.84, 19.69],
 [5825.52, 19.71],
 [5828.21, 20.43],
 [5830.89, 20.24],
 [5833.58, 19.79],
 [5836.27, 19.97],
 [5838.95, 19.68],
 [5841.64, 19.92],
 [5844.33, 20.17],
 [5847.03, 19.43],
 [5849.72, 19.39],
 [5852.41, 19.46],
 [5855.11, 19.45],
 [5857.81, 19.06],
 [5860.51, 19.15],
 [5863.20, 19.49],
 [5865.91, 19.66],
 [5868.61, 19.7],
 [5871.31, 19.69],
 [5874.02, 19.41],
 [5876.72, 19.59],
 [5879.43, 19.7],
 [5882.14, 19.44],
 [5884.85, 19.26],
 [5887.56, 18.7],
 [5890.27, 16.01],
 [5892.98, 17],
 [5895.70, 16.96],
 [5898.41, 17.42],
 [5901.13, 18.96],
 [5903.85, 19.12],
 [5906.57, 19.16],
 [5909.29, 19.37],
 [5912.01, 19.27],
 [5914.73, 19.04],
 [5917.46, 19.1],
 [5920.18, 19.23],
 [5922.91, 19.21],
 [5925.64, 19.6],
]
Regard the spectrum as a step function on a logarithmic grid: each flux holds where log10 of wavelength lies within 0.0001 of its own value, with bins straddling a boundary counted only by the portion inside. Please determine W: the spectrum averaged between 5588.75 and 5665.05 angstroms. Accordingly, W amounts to 19.9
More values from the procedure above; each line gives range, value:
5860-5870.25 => 19.5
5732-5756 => 20.2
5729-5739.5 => 20.2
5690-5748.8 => 20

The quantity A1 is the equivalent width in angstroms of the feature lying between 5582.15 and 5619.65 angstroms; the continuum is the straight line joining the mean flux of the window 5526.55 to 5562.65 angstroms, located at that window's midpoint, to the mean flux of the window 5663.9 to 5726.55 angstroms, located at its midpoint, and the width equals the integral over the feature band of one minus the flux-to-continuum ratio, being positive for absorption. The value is 1.05 angstroms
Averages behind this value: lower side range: 20.5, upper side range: 19.9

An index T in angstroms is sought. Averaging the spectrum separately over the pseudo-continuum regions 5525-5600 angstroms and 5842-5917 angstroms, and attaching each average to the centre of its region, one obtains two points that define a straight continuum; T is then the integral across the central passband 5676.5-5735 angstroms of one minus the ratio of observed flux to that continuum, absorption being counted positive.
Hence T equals -1.0 angstroms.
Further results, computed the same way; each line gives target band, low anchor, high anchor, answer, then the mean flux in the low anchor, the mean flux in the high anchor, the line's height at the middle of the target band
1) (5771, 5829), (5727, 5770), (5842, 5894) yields -1.0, 20.1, 19.2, 19.7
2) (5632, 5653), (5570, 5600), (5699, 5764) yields -0.3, 19.6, 20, 19.8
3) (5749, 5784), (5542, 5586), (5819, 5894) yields -0.7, 20.3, 19.4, 19.7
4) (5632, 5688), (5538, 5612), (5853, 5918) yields -0.5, 20.1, 18.9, 19.8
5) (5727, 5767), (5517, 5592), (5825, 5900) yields -1.1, 20.2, 19.2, 19.6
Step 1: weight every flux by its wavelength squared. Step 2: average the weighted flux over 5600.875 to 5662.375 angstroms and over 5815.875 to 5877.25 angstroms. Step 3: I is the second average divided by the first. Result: 1.1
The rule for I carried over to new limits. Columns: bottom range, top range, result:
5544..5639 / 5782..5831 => 1.08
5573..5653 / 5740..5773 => 1.06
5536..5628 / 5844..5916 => 1.05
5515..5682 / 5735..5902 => 1.06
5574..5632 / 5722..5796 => 1.07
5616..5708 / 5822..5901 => 1.03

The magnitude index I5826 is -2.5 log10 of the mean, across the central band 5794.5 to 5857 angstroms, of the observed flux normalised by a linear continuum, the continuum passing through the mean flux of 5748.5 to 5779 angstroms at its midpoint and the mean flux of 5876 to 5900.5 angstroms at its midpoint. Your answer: -0.043 mag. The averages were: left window 20.1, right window 18.2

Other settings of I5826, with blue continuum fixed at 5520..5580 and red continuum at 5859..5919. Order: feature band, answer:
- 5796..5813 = -0.05 mag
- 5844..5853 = -0.03 mag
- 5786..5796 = -0.04 mag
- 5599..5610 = 0.01 mag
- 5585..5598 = 0.05 mag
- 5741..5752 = -0.04 mag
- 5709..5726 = -0.01 mag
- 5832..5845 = -0.04 mag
